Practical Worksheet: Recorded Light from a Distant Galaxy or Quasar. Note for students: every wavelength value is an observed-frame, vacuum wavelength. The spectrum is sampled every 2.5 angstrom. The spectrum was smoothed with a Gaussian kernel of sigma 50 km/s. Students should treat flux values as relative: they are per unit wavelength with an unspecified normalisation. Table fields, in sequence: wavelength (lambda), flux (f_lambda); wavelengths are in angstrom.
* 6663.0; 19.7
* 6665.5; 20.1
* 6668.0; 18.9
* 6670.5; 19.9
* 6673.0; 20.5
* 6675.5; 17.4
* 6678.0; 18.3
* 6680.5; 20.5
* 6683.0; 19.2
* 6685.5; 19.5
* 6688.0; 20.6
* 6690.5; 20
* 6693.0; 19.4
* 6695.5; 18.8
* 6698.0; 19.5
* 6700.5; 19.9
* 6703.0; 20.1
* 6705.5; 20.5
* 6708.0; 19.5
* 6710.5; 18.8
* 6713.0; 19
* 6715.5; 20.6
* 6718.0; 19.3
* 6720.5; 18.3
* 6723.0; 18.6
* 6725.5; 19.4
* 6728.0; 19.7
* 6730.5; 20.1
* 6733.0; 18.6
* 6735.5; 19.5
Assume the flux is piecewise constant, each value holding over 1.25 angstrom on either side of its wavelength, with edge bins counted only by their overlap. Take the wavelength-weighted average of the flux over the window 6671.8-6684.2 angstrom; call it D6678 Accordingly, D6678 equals 19.2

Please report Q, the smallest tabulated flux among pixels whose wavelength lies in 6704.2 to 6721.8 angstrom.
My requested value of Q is 18.3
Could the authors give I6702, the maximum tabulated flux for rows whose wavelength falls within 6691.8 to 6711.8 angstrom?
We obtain 20.5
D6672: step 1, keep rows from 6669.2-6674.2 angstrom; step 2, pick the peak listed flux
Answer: 20.5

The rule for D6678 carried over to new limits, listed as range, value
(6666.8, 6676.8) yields 19.2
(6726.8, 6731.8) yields 19.9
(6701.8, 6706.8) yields 20.3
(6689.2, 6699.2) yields 19.4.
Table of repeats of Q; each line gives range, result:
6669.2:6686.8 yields 17.4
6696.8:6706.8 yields 19.5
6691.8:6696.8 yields 18.8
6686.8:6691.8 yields 20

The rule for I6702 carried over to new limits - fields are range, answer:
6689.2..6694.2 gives 20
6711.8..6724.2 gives 20.6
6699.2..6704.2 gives 20.1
